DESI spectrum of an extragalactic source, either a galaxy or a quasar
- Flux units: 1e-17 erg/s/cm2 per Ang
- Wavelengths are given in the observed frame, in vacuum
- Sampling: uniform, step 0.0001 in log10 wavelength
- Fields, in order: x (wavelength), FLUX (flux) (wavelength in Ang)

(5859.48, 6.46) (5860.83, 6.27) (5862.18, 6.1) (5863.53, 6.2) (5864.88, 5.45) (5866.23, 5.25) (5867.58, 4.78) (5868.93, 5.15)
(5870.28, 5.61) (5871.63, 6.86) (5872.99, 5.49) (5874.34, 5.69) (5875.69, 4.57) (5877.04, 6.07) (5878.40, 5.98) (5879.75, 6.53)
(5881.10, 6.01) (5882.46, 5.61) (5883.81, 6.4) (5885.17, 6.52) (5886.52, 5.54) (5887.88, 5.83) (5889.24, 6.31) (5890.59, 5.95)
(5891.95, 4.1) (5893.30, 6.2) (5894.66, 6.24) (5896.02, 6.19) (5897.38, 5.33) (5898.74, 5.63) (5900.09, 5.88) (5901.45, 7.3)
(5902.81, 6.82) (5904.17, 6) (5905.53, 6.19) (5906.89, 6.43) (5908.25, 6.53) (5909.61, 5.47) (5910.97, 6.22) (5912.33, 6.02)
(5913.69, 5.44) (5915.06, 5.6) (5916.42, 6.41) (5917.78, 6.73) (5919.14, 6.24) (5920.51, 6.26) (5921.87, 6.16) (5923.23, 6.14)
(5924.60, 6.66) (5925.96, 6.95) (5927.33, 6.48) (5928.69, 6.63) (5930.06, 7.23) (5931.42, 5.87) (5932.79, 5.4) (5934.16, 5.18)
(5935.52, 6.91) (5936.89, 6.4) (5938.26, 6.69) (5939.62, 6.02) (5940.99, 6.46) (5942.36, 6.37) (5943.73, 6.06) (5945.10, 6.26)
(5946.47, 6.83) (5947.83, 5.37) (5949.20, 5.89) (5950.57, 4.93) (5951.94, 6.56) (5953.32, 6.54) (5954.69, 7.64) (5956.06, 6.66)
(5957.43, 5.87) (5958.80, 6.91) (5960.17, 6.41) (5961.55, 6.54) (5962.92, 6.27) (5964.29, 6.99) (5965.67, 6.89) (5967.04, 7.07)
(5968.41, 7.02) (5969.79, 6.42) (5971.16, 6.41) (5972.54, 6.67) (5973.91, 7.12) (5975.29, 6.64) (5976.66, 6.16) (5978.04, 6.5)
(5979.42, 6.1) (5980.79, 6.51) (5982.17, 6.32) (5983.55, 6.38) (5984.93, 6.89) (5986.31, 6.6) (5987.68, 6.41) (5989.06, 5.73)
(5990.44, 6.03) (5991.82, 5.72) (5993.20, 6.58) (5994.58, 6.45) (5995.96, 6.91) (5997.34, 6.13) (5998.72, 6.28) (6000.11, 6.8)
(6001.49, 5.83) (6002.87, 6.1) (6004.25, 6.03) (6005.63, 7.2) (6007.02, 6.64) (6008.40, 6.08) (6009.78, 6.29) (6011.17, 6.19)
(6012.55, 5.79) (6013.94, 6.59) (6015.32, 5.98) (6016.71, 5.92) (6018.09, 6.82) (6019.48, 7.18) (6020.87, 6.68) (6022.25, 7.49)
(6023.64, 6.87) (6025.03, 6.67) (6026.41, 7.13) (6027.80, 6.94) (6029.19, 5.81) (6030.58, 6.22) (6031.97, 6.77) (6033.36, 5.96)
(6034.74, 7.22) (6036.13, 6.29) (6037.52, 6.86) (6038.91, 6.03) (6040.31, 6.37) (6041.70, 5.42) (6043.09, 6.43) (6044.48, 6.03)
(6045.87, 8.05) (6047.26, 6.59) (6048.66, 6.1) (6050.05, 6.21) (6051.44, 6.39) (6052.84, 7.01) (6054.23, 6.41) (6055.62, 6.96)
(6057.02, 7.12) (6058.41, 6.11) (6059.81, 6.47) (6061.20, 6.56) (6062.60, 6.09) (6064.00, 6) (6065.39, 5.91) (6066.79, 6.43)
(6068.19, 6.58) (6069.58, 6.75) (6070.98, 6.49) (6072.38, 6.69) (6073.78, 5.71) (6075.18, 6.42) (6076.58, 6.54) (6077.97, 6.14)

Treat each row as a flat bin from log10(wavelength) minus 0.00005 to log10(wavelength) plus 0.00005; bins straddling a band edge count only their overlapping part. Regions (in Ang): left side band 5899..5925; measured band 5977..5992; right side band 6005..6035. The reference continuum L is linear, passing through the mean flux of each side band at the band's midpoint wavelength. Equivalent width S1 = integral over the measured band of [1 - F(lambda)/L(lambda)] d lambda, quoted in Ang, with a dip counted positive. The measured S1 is 0.3 Ang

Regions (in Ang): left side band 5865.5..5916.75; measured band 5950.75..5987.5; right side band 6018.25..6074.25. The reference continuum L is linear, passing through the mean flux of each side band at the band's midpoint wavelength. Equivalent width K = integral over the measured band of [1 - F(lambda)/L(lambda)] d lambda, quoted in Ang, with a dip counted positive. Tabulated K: -2.2 Ang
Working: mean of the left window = 5.9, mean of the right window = 6.53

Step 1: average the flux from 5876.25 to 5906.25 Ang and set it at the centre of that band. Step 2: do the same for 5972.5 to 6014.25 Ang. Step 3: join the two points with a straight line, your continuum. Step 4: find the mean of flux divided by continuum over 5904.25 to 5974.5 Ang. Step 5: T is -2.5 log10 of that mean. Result -0.03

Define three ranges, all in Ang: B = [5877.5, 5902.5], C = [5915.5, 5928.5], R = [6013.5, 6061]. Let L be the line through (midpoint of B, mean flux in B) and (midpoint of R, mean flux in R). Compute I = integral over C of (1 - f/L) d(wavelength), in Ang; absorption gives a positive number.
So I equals -0.7 Ang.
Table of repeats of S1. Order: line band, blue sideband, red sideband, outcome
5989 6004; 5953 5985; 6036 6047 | 0.7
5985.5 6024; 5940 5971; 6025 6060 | 0.5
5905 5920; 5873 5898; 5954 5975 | 0.0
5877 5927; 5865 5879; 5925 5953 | -2.2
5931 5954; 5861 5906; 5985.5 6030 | 0.1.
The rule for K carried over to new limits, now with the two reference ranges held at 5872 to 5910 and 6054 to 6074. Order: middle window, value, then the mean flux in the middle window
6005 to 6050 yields -1.3 Ang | 6.51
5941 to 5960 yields -0.6 Ang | 6.31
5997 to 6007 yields -0.2 Ang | 6.36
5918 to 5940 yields -1.0 Ang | 6.34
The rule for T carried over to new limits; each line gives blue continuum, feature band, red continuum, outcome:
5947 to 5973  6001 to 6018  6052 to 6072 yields 0.04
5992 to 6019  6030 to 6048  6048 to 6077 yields -0.02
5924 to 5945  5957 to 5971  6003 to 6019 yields -0.05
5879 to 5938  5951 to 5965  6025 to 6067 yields -0.06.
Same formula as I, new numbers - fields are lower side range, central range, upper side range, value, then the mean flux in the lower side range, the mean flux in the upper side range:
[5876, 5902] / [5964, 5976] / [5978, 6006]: -1.02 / 5.95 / 6.34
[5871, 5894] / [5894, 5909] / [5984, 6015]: -0.73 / 5.86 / 6.33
